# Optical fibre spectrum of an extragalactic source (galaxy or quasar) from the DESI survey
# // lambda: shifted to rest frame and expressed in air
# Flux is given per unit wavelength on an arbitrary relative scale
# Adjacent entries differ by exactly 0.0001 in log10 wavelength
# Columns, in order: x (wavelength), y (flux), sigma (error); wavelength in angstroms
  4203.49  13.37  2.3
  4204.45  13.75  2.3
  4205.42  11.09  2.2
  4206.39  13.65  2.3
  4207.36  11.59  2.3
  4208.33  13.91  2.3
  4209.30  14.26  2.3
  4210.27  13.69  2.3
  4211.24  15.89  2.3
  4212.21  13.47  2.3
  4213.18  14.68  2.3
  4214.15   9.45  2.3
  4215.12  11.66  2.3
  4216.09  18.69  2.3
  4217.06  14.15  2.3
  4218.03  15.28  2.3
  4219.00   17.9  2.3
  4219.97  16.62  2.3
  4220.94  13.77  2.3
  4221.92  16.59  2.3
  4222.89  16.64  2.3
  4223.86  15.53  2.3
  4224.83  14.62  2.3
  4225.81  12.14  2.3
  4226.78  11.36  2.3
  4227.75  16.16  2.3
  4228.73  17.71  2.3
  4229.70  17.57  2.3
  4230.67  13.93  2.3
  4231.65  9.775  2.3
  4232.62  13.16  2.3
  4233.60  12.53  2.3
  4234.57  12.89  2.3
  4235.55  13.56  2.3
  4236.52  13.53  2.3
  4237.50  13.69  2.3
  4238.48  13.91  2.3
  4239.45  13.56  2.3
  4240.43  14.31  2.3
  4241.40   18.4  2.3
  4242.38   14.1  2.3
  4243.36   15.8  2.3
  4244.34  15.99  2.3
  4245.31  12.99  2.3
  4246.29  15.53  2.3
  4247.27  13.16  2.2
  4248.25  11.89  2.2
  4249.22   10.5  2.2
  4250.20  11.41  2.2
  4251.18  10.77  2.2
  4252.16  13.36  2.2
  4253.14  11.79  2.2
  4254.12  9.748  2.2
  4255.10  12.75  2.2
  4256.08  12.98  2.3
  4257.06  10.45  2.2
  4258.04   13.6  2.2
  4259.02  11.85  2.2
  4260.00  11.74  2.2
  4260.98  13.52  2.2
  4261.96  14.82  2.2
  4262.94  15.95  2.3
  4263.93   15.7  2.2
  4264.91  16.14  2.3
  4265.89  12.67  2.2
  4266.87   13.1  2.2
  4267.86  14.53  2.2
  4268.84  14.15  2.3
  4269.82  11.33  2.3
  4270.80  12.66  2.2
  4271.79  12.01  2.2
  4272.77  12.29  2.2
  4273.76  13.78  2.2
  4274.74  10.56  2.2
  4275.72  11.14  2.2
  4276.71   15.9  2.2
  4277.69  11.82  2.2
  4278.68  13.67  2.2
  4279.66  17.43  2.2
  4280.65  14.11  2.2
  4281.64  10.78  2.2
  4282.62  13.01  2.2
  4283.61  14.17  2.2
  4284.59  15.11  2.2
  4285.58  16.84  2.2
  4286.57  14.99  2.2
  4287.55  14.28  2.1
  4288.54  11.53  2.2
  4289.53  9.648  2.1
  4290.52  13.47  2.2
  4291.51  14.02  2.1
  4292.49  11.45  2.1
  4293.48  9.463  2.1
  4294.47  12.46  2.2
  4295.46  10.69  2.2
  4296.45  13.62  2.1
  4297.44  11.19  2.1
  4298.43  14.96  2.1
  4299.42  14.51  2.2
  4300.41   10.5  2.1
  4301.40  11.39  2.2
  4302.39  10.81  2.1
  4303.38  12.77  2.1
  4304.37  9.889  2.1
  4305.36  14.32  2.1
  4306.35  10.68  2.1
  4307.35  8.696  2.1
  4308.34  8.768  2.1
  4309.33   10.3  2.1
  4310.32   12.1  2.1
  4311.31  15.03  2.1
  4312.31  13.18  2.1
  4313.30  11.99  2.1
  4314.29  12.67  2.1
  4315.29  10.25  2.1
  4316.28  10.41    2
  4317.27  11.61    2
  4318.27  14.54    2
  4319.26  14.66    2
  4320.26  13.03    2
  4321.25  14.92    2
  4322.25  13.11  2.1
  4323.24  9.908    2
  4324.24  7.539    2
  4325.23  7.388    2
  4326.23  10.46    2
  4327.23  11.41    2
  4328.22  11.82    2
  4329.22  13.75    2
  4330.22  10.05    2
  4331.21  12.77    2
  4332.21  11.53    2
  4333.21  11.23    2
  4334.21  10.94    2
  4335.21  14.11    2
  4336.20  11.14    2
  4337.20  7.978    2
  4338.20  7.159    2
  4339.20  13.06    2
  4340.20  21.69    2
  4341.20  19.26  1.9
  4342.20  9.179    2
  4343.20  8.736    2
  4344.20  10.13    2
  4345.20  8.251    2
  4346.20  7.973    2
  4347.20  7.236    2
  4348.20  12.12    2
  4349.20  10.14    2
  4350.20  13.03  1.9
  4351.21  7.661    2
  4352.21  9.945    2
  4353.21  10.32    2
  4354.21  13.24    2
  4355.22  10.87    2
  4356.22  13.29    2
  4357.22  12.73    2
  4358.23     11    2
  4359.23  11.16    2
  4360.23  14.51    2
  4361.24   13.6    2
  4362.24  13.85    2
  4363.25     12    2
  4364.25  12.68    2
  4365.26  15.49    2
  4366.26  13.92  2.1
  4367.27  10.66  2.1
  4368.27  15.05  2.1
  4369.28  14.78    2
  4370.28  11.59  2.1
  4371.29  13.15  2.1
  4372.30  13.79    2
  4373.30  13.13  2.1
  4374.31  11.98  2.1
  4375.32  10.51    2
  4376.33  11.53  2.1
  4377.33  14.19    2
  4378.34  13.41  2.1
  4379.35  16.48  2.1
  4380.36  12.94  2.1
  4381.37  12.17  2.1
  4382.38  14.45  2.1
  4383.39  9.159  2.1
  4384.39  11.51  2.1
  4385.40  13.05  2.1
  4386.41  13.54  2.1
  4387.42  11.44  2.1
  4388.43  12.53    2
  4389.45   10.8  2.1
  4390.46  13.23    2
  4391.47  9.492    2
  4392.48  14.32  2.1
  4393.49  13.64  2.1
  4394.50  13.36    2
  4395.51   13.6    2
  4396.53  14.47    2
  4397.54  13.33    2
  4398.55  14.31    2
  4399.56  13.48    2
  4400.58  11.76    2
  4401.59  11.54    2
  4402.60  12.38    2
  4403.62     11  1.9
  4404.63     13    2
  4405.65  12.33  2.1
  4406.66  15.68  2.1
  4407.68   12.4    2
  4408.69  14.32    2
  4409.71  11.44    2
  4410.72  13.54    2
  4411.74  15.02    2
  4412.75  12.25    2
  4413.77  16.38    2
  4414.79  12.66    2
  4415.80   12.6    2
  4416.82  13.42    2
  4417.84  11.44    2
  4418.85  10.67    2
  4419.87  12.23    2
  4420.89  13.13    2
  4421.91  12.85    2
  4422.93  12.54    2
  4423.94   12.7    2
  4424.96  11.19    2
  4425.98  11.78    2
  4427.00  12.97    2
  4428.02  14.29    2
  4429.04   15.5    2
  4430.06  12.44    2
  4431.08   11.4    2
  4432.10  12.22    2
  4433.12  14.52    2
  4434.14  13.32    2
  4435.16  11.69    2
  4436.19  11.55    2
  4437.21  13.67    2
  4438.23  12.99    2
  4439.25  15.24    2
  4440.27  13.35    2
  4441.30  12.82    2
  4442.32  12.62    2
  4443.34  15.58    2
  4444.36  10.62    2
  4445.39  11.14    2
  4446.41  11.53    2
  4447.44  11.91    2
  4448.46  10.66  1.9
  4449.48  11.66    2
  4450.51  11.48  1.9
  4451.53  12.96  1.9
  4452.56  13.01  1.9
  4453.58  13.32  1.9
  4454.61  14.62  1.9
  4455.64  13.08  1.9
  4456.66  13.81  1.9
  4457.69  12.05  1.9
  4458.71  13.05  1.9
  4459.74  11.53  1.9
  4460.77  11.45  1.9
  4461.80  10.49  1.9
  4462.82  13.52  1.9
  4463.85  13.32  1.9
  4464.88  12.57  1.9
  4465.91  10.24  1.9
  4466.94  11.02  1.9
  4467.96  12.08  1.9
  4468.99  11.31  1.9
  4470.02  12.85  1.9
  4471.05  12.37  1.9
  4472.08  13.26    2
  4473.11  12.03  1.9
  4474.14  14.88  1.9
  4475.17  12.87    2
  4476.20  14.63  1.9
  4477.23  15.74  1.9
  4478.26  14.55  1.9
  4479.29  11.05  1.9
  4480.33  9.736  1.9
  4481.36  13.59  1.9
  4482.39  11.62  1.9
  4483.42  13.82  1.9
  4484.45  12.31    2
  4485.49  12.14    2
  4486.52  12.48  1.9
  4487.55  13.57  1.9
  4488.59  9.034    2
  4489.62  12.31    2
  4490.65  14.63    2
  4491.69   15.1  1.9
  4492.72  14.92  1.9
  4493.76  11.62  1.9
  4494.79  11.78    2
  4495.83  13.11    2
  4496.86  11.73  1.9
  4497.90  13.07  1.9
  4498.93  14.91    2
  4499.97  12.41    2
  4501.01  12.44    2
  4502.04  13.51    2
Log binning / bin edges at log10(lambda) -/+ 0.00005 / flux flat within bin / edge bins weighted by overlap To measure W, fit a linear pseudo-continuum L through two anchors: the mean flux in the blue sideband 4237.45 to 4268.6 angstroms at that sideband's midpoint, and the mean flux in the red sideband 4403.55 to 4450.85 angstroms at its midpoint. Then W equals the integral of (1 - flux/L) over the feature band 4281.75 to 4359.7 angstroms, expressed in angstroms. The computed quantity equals 8.3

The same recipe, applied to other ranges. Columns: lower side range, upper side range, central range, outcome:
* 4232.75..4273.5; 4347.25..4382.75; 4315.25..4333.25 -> 1.7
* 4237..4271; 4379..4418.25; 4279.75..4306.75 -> 1.2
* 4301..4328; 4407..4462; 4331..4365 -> 0.8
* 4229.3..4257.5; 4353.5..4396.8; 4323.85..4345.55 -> 2.6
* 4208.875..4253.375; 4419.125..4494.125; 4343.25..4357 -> 3.1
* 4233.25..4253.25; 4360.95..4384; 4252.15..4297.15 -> 1.3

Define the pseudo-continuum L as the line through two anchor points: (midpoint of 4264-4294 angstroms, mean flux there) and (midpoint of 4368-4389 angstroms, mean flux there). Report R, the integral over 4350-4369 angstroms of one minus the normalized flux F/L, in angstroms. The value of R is 0.77 angstroms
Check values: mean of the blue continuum 13.2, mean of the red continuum 12.8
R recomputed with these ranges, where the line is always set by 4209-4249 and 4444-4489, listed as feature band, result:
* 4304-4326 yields 3.3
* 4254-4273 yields 1.2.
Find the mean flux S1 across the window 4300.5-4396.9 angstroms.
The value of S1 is 12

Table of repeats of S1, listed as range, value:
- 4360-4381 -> 13.3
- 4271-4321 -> 12.5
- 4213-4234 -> 14.5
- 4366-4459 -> 12.8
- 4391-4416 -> 13.1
